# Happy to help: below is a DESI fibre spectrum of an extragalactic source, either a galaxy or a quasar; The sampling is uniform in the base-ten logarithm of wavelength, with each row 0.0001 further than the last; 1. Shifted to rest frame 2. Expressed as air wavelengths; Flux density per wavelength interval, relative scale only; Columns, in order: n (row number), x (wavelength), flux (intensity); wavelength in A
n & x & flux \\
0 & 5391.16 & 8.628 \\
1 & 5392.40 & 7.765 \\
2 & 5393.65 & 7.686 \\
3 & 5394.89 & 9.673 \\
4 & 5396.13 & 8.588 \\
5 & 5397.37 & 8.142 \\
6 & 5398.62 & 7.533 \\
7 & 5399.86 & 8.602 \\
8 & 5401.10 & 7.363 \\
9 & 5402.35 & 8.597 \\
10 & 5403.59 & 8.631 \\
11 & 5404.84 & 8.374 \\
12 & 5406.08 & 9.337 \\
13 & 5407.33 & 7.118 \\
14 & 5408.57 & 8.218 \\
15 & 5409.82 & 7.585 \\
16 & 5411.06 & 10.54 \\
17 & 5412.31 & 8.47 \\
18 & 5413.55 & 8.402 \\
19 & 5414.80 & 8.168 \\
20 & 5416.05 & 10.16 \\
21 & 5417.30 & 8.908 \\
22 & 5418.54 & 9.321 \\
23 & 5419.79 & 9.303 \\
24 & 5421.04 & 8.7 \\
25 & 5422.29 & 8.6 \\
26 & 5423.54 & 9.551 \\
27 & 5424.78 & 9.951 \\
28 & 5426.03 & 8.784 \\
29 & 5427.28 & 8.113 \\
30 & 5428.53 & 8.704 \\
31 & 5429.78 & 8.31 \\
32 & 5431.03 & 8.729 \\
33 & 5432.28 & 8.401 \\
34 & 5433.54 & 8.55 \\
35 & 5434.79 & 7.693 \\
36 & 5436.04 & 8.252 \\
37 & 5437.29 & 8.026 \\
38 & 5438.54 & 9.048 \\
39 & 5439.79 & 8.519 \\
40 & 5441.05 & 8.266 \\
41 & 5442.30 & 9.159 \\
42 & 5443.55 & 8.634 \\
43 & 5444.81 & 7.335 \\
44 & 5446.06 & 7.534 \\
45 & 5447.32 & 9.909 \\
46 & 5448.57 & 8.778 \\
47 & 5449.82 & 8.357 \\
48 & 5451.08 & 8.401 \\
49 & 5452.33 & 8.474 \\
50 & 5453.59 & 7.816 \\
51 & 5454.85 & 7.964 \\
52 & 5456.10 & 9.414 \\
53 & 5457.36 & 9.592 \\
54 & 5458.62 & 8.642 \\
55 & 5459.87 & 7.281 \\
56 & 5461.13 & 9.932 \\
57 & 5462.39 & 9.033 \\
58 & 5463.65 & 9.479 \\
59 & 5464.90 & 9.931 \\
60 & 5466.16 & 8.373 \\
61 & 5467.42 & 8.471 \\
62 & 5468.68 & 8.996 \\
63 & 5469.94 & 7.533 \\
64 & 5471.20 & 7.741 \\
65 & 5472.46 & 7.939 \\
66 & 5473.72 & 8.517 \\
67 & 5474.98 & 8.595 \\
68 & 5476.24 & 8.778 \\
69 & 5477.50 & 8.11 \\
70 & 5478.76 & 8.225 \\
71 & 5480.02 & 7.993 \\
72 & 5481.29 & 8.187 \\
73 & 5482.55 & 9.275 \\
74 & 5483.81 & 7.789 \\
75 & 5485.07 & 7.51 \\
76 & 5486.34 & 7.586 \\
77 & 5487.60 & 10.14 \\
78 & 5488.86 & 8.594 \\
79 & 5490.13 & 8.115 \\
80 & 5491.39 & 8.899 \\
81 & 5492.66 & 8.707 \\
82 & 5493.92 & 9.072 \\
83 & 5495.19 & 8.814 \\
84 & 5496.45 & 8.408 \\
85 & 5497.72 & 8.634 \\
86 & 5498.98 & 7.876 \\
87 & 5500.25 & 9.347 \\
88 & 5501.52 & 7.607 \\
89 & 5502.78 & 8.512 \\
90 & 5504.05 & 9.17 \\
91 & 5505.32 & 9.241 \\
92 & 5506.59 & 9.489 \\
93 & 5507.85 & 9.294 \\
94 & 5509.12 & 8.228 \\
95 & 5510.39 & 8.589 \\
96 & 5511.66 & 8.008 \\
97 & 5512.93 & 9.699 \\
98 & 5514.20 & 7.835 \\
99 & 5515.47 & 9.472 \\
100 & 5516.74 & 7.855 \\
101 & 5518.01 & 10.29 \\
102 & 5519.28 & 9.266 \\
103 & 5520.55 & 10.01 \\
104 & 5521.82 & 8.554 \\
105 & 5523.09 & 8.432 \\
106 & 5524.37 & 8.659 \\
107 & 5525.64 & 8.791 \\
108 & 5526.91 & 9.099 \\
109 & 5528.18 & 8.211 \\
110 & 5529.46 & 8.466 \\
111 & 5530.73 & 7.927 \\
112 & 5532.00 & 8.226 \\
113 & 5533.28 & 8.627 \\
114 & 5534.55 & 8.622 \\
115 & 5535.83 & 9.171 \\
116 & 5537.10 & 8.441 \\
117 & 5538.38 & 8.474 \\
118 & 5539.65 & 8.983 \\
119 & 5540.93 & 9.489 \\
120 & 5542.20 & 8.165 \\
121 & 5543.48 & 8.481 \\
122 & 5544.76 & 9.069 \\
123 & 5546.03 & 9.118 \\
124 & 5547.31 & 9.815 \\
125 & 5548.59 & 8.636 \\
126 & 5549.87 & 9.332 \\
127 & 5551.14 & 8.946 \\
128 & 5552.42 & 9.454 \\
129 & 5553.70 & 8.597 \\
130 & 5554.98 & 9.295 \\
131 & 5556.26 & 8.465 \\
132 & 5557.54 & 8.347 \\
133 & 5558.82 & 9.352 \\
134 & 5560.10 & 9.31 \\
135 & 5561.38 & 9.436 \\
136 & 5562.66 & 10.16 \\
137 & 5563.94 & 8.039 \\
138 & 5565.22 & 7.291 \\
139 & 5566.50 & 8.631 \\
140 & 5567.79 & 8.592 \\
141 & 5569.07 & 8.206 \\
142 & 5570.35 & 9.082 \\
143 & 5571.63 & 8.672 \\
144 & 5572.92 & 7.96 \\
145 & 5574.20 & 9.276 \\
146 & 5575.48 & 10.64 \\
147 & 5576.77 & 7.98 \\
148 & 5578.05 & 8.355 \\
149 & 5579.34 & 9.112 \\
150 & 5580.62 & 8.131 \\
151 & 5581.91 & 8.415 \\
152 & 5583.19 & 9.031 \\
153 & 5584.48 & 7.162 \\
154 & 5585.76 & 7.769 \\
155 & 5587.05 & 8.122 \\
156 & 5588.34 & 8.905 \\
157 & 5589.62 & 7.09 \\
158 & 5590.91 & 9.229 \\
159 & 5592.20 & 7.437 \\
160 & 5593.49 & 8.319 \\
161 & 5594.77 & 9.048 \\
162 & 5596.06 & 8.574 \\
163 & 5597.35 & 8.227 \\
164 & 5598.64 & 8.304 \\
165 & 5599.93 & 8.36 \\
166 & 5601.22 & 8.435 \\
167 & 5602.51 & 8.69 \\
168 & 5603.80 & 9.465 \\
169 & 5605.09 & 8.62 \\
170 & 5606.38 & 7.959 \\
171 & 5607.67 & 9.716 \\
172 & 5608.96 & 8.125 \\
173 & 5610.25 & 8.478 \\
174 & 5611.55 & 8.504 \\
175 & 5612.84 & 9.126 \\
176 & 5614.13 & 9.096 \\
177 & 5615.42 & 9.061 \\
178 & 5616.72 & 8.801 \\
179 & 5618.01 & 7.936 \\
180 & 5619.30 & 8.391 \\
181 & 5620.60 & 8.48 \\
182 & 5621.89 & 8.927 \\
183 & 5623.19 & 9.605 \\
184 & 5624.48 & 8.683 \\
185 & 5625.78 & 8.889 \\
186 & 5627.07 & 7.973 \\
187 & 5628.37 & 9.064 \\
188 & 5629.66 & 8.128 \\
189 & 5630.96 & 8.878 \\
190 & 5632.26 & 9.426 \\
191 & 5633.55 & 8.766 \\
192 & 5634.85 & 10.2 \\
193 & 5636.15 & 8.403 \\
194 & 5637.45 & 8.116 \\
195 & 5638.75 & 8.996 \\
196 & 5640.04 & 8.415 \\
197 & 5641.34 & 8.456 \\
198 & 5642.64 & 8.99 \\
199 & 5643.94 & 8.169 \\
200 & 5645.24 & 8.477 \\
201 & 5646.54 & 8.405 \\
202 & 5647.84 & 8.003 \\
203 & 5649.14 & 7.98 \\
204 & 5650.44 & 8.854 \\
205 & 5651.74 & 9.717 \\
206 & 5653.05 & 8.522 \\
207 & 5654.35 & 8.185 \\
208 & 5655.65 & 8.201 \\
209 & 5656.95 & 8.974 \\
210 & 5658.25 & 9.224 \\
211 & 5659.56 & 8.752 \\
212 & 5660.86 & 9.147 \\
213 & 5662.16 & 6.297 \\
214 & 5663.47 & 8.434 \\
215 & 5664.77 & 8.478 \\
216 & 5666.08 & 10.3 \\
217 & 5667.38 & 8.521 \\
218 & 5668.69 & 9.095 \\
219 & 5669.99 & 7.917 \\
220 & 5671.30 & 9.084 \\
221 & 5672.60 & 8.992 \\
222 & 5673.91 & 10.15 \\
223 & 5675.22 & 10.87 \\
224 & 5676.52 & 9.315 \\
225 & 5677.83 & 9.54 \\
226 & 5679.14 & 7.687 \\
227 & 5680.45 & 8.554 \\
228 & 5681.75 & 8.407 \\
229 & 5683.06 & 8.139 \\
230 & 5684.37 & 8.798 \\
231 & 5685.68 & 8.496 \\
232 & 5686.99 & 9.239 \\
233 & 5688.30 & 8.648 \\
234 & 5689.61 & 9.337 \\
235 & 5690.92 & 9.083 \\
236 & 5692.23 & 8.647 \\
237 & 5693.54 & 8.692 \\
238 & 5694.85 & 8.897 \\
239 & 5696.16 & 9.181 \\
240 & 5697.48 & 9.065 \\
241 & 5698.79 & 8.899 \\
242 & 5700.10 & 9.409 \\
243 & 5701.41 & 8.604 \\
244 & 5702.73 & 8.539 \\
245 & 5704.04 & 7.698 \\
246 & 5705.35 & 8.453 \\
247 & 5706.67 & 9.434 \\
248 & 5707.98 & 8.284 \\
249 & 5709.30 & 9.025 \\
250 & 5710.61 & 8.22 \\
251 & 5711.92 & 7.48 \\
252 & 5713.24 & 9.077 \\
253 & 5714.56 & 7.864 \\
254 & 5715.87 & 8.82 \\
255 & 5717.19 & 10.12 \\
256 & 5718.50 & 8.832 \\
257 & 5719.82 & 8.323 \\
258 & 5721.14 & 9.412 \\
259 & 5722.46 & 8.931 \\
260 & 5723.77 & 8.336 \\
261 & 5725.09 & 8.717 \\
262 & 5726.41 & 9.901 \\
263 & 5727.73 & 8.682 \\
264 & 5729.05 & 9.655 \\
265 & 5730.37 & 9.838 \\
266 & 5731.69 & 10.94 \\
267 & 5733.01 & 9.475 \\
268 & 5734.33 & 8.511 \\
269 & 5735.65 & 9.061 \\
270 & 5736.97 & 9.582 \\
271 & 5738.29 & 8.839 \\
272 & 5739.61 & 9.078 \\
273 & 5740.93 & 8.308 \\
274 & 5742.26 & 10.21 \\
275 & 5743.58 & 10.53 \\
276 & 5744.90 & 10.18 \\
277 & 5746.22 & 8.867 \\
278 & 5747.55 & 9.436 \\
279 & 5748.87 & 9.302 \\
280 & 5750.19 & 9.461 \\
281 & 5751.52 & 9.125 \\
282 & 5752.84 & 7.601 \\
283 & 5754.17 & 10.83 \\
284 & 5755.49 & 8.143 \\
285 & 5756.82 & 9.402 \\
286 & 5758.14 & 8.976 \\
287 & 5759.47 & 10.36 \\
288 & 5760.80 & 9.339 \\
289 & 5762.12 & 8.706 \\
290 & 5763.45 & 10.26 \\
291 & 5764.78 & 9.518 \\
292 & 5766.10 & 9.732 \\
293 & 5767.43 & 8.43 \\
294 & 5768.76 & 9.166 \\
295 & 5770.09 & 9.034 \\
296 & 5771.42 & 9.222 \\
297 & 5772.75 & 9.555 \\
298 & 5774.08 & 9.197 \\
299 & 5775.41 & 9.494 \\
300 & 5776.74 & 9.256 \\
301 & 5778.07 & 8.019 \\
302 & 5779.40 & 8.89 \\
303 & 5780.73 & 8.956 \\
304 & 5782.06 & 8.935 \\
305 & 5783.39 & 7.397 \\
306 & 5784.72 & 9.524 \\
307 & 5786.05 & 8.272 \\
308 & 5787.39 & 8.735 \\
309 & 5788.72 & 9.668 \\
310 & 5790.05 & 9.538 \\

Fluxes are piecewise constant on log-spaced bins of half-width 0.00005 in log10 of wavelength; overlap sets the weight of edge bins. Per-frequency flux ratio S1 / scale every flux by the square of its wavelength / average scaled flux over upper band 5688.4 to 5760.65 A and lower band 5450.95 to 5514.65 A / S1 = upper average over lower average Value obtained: 1.2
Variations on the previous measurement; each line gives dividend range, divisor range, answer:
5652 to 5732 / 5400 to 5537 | 1.11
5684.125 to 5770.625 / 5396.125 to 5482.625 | 1.18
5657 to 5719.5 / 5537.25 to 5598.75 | 1.06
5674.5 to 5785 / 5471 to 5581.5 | 1.12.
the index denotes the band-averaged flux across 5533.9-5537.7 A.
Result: 8.76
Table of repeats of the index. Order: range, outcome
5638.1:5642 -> 8.64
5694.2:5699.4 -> 9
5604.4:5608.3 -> 8.77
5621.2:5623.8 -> 9.24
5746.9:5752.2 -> 9.33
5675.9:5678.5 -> 9.4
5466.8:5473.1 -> 8.13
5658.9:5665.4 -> 8.22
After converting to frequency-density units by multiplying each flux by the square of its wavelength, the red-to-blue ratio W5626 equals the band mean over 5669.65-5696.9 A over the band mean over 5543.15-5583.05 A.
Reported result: 1.06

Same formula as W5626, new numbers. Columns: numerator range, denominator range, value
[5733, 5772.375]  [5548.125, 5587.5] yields 1.14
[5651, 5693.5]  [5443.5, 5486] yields 1.12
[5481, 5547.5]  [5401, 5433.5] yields 1.04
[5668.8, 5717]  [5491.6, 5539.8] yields 1.07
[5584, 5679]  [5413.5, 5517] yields 1.07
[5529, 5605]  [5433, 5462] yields 1.06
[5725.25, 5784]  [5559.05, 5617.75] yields 1.14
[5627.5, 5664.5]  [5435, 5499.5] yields 1.08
